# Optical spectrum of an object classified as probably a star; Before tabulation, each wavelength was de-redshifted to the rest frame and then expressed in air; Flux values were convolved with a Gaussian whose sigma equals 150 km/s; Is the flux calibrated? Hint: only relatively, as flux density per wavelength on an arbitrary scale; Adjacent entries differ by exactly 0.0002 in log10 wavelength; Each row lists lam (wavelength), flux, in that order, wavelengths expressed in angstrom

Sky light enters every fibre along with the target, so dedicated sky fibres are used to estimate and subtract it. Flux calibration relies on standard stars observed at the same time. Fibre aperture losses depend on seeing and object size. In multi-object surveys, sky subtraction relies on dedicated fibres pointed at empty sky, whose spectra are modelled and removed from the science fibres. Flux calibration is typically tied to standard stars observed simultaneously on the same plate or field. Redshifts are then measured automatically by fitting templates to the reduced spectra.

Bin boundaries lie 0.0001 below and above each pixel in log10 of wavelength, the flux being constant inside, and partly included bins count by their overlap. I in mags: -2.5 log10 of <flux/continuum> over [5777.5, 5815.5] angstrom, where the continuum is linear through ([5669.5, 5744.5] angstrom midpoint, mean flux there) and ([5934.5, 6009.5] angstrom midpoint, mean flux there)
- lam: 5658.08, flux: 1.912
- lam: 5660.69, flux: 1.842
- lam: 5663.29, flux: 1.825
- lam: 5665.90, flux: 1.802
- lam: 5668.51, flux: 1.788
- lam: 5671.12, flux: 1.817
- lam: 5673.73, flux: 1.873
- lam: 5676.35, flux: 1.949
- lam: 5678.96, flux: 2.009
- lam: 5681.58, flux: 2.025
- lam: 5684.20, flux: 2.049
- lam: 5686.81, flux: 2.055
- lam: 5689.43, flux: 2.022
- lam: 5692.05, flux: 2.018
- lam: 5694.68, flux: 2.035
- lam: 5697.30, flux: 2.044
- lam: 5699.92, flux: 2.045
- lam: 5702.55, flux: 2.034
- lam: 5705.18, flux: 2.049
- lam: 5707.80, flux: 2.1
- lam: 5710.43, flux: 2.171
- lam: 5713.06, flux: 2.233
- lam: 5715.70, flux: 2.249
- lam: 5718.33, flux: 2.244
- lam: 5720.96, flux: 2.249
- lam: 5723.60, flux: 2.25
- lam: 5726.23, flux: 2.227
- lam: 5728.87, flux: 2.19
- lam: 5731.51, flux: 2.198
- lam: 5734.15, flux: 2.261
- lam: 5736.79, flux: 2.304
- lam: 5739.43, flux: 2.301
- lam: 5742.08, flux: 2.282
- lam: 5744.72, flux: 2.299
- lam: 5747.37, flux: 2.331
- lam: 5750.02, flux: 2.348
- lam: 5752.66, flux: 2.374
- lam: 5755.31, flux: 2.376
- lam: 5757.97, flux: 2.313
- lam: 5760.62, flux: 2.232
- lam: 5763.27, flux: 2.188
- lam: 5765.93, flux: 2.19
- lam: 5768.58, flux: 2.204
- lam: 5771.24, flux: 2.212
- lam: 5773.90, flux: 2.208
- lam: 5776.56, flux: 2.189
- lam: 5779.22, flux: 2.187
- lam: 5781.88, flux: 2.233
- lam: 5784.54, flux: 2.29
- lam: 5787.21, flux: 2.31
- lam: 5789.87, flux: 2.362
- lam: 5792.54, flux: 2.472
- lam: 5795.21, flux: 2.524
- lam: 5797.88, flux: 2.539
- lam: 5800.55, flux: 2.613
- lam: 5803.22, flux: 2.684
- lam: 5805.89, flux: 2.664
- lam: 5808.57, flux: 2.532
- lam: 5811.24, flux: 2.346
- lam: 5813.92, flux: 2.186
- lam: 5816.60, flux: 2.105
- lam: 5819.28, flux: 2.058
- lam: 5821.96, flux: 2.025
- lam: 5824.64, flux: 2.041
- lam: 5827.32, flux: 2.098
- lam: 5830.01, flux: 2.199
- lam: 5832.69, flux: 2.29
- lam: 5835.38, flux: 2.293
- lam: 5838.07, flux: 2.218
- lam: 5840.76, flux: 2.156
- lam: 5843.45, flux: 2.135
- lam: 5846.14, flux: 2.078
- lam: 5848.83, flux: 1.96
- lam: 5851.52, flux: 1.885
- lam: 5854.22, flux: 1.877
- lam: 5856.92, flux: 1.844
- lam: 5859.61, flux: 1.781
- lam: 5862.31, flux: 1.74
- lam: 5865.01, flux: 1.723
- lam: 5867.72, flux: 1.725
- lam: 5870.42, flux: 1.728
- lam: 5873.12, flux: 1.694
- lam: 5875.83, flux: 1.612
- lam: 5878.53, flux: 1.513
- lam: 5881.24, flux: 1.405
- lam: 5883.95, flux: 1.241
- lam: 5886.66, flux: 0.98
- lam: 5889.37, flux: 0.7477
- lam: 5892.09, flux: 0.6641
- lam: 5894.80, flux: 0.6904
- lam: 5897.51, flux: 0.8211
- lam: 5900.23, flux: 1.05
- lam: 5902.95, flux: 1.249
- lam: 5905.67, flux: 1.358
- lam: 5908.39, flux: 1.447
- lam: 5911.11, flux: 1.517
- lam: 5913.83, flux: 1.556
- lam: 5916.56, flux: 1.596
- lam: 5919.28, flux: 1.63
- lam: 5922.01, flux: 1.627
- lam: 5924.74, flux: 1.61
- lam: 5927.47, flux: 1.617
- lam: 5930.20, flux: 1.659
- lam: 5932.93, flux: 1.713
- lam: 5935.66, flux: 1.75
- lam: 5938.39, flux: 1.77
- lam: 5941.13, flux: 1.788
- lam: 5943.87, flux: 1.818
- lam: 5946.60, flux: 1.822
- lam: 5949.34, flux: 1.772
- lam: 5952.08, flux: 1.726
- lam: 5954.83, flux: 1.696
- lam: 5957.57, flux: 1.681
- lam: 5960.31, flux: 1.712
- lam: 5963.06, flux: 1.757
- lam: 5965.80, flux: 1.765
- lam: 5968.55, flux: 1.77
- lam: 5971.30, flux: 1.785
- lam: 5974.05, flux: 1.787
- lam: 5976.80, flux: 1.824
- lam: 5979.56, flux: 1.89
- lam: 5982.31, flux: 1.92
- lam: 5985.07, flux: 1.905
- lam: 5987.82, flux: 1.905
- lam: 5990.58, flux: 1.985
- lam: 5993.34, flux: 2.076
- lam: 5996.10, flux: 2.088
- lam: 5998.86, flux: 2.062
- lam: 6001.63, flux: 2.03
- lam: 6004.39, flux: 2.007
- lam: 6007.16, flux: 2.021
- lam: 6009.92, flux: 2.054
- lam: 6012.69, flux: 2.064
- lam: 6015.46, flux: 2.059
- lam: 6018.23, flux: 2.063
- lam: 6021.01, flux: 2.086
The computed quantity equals -0.19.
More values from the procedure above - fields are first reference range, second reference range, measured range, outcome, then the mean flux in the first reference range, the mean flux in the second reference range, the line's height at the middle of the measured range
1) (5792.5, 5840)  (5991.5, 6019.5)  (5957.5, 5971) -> 0.21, 2.32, 2.05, 2.11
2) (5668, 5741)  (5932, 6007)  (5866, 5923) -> 0.40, 2.1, 1.85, 1.92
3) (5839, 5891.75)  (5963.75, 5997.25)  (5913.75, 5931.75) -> 0.10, 1.66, 1.89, 1.77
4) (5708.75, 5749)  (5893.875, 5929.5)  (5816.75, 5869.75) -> -0.17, 2.25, 1.38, 1.71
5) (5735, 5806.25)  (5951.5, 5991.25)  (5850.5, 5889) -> 0.28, 2.34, 1.81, 2.07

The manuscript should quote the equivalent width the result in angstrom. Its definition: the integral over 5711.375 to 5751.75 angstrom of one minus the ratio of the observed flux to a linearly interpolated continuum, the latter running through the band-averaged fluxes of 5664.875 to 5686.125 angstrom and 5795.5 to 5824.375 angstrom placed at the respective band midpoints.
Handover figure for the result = -3.0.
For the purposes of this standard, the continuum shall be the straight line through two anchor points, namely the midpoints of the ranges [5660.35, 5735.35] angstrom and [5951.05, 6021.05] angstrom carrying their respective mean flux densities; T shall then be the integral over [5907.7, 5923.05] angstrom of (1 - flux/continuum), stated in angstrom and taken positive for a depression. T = 3.0 angstrom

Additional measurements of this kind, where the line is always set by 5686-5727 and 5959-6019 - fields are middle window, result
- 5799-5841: -4.86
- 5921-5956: 4.36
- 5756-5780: -1.55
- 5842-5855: 0.23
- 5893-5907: 6.83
